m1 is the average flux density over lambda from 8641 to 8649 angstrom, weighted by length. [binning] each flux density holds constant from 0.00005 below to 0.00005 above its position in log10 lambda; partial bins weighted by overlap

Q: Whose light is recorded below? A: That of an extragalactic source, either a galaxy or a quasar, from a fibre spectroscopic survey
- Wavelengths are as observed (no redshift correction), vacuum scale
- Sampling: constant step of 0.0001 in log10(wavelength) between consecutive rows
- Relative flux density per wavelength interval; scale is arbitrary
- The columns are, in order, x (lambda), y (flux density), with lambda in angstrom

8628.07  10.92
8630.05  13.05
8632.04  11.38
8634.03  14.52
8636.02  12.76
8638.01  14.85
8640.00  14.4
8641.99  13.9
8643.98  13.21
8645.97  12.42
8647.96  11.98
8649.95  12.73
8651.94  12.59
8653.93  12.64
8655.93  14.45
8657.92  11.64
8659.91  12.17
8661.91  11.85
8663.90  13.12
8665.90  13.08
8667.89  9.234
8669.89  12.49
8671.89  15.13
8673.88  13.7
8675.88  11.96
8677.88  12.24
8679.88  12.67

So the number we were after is 12.9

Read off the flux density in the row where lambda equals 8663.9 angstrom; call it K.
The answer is 13.12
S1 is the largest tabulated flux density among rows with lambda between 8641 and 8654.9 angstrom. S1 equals 13.9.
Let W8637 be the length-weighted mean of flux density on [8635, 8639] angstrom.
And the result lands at 13.8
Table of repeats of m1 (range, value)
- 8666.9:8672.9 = 12.3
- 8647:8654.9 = 12.5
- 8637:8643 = 14.4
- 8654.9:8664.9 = 12.6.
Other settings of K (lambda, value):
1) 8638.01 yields 14.85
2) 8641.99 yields 13.9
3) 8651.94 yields 12.59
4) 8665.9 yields 13.08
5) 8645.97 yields 12.42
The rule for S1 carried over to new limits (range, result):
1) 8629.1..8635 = 14.52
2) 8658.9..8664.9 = 13.12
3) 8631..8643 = 14.85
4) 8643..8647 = 13.21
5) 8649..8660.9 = 14.45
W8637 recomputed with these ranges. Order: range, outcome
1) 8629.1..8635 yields 13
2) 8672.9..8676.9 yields 12.8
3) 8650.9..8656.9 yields 13.2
